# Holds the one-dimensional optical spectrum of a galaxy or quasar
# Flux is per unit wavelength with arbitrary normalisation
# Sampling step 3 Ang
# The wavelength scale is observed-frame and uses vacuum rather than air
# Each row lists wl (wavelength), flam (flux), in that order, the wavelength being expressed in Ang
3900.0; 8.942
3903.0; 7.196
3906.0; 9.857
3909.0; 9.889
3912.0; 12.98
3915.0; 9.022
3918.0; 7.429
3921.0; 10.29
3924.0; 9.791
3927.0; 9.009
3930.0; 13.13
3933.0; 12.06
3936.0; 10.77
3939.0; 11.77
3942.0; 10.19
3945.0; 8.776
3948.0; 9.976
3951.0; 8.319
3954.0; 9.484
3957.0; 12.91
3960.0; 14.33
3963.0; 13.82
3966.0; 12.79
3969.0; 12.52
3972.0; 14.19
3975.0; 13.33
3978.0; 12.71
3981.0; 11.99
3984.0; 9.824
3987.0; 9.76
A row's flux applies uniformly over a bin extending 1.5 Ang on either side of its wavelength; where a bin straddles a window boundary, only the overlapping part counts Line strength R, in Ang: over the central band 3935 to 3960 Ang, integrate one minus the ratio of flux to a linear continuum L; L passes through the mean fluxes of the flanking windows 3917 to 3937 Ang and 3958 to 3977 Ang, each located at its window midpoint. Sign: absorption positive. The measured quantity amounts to 3.0 Ang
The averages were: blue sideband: 10.4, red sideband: 13.5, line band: 10.5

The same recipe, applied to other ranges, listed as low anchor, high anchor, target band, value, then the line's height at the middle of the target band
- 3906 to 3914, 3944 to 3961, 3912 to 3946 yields 1.4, 10.8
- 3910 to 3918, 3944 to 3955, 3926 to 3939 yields -2.3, 9.68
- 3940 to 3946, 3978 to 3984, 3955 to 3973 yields -4.2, 10.8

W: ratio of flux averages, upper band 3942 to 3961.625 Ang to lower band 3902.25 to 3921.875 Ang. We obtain 1.11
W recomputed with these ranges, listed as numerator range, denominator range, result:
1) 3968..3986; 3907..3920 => 1.25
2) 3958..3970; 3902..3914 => 1.33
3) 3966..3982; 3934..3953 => 1.30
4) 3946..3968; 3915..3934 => 1.15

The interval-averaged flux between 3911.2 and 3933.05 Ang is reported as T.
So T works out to 10.3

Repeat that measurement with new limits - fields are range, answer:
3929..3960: 10.9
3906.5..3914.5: 10.9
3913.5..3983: 11.2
